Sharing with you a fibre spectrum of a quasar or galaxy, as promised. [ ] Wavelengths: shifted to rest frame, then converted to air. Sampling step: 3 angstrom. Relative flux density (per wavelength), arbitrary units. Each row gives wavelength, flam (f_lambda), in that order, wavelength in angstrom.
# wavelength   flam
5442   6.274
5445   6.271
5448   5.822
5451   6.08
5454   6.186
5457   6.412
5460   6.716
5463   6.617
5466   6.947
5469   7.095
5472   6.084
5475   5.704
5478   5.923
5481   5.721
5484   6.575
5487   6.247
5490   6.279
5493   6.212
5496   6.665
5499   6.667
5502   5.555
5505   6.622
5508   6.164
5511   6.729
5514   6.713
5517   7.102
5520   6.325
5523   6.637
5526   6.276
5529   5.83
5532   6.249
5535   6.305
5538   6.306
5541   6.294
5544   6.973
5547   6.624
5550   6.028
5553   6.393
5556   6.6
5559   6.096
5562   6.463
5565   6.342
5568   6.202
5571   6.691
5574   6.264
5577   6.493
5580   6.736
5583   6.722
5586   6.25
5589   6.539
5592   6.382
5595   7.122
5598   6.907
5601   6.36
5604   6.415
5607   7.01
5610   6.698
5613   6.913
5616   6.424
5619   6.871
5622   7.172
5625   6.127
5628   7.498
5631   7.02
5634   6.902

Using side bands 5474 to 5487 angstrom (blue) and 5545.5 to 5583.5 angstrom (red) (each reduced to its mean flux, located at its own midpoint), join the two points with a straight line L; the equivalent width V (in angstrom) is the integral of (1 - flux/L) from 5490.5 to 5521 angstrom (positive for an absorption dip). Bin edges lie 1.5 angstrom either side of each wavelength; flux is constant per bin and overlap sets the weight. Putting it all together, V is -1.6 angstrom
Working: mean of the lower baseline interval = 6.02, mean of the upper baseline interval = 6.43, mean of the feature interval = 6.47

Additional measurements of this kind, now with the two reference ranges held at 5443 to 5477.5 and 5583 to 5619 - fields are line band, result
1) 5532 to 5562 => 0.6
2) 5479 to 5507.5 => 0.6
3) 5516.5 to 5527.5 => -0.1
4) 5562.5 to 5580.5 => 0.4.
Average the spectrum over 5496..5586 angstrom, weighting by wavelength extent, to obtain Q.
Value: 6.43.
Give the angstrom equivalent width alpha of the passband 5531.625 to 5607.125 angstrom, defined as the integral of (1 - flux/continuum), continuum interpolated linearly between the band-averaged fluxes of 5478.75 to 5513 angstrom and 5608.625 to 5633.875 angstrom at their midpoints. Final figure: 1.57 angstrom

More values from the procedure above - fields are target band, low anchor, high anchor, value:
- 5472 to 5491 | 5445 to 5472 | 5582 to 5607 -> 1.2 angstrom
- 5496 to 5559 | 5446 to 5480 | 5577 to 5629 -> 0.7 angstrom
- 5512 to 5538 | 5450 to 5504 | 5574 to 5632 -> 0.2 angstrom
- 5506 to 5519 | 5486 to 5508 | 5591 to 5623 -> -0.6 angstrom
